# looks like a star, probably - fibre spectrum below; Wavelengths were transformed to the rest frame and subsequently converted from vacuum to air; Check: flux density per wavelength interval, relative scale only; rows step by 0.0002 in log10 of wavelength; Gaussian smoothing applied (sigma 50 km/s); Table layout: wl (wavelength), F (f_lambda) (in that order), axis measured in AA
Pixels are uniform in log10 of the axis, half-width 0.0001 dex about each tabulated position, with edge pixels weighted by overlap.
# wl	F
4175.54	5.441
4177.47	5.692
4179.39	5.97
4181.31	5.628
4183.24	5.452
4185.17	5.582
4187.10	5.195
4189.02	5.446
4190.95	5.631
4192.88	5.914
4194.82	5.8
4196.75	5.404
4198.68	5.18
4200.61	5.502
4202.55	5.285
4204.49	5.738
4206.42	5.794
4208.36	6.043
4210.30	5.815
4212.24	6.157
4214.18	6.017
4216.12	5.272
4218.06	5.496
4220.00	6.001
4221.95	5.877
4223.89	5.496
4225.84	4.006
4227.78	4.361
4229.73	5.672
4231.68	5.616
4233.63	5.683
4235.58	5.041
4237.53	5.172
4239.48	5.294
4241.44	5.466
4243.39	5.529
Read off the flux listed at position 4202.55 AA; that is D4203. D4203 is 5.285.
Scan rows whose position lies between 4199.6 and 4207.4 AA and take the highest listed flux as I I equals 5.794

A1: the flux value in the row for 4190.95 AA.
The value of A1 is 5.631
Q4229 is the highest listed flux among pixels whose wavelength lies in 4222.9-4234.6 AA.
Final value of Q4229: 5.683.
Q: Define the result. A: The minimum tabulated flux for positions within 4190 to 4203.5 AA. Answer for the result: 5.18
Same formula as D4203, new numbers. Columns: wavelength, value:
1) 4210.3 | 5.815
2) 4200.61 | 5.502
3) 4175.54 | 5.441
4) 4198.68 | 5.18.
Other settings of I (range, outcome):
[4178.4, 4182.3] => 5.97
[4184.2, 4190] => 5.582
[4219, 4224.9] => 6.001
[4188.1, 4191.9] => 5.631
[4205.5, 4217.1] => 6.157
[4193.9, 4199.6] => 5.8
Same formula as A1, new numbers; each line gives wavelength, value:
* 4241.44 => 5.466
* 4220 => 6.001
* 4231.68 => 5.616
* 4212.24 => 6.157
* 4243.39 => 5.529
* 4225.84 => 4.006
